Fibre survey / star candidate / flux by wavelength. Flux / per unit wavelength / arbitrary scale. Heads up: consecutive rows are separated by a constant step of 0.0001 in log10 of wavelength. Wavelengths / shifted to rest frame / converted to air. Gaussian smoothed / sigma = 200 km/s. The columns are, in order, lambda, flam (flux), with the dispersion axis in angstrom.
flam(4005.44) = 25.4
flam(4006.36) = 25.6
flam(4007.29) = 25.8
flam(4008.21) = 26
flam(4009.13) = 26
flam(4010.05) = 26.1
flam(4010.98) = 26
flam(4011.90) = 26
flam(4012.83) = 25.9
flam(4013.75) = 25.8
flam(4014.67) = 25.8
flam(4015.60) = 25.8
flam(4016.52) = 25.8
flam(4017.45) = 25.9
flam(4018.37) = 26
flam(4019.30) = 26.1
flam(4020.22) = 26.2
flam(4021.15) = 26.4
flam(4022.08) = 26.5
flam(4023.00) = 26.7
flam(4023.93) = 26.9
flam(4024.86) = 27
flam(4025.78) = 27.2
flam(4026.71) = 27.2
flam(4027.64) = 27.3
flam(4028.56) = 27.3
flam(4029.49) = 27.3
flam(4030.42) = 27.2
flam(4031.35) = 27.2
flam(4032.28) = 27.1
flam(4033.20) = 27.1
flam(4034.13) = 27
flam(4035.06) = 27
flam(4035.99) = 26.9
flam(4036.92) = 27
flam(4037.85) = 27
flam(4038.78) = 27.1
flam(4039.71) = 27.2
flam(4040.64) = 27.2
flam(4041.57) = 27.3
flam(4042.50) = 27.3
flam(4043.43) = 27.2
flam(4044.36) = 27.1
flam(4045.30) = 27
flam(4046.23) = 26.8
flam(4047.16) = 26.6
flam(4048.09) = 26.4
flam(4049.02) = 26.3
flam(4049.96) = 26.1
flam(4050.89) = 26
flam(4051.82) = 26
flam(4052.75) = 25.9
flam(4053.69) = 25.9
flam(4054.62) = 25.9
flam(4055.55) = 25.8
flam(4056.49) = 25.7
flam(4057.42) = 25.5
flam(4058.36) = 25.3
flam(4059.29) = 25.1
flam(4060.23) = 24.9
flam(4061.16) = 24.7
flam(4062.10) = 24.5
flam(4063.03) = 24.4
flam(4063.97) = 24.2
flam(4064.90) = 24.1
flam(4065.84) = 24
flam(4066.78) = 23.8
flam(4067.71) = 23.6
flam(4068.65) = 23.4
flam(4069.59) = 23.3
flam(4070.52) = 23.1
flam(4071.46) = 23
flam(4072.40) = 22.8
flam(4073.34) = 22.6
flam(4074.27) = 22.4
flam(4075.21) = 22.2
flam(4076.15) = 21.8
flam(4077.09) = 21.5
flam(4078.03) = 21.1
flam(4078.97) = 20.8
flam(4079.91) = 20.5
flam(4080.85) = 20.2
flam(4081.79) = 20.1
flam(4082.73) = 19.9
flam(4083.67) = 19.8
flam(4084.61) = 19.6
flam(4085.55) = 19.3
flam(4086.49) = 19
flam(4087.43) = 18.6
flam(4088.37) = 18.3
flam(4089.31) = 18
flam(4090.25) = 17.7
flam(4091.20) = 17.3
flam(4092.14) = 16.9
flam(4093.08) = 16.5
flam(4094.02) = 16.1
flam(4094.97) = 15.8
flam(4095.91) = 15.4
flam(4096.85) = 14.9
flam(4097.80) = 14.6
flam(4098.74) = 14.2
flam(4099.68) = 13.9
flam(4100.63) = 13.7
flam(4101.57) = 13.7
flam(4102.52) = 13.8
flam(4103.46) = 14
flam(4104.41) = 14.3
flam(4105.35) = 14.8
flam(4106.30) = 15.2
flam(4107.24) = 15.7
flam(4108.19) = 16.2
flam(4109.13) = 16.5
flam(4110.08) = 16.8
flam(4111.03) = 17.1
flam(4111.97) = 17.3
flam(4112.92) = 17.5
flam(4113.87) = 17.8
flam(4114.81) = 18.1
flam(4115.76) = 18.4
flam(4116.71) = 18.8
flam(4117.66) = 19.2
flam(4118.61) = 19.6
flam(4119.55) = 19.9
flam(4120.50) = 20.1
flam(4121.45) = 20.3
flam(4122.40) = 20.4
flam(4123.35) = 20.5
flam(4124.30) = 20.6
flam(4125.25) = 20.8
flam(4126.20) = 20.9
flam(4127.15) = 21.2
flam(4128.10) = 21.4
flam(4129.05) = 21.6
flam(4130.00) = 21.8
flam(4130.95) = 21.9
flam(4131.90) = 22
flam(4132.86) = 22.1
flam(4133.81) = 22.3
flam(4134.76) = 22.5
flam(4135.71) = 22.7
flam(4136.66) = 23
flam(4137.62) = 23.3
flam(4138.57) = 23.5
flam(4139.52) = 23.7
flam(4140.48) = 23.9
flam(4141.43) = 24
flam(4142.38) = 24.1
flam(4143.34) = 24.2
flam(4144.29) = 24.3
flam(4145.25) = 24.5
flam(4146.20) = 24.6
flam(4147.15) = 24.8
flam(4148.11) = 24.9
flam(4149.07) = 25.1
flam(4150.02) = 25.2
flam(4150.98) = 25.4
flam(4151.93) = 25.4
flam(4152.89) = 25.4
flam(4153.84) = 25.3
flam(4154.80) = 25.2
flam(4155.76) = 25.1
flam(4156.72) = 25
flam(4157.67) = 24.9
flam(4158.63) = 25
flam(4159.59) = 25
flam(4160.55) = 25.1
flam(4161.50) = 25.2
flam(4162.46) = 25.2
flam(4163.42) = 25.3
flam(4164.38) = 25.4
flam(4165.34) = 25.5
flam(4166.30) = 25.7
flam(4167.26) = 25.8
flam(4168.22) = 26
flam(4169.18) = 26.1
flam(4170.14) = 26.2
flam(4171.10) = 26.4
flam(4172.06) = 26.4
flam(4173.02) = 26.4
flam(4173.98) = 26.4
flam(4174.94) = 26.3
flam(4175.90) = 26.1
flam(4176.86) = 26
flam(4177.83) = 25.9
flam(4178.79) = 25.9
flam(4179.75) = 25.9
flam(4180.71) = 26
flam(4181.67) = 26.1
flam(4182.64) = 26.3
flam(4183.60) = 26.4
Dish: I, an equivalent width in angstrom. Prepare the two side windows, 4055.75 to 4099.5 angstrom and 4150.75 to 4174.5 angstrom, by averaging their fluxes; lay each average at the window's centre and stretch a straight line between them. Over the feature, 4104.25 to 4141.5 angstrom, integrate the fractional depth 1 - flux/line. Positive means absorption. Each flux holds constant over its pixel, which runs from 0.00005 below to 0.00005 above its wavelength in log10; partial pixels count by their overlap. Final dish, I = 5.5 angstrom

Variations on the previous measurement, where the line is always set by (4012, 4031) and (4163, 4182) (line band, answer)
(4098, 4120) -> 8.3 angstrom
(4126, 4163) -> 3.1 angstrom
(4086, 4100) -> 5.2 angstrom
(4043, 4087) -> 4.4 angstrom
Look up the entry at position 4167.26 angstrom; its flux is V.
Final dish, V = 25.8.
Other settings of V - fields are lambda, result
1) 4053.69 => 25.9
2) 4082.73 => 19.9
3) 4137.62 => 23.3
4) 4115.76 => 18.4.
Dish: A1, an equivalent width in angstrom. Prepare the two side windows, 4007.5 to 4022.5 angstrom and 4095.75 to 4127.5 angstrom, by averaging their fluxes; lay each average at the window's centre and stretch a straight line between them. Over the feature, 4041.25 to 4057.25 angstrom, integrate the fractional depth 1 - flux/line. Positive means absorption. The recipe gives -2.4 angstrom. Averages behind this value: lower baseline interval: 26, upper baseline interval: 17.3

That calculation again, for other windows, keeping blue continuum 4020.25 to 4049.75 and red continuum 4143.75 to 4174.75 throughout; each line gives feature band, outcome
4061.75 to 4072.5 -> 1.2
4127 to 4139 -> 1.6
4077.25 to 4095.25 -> 5.2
